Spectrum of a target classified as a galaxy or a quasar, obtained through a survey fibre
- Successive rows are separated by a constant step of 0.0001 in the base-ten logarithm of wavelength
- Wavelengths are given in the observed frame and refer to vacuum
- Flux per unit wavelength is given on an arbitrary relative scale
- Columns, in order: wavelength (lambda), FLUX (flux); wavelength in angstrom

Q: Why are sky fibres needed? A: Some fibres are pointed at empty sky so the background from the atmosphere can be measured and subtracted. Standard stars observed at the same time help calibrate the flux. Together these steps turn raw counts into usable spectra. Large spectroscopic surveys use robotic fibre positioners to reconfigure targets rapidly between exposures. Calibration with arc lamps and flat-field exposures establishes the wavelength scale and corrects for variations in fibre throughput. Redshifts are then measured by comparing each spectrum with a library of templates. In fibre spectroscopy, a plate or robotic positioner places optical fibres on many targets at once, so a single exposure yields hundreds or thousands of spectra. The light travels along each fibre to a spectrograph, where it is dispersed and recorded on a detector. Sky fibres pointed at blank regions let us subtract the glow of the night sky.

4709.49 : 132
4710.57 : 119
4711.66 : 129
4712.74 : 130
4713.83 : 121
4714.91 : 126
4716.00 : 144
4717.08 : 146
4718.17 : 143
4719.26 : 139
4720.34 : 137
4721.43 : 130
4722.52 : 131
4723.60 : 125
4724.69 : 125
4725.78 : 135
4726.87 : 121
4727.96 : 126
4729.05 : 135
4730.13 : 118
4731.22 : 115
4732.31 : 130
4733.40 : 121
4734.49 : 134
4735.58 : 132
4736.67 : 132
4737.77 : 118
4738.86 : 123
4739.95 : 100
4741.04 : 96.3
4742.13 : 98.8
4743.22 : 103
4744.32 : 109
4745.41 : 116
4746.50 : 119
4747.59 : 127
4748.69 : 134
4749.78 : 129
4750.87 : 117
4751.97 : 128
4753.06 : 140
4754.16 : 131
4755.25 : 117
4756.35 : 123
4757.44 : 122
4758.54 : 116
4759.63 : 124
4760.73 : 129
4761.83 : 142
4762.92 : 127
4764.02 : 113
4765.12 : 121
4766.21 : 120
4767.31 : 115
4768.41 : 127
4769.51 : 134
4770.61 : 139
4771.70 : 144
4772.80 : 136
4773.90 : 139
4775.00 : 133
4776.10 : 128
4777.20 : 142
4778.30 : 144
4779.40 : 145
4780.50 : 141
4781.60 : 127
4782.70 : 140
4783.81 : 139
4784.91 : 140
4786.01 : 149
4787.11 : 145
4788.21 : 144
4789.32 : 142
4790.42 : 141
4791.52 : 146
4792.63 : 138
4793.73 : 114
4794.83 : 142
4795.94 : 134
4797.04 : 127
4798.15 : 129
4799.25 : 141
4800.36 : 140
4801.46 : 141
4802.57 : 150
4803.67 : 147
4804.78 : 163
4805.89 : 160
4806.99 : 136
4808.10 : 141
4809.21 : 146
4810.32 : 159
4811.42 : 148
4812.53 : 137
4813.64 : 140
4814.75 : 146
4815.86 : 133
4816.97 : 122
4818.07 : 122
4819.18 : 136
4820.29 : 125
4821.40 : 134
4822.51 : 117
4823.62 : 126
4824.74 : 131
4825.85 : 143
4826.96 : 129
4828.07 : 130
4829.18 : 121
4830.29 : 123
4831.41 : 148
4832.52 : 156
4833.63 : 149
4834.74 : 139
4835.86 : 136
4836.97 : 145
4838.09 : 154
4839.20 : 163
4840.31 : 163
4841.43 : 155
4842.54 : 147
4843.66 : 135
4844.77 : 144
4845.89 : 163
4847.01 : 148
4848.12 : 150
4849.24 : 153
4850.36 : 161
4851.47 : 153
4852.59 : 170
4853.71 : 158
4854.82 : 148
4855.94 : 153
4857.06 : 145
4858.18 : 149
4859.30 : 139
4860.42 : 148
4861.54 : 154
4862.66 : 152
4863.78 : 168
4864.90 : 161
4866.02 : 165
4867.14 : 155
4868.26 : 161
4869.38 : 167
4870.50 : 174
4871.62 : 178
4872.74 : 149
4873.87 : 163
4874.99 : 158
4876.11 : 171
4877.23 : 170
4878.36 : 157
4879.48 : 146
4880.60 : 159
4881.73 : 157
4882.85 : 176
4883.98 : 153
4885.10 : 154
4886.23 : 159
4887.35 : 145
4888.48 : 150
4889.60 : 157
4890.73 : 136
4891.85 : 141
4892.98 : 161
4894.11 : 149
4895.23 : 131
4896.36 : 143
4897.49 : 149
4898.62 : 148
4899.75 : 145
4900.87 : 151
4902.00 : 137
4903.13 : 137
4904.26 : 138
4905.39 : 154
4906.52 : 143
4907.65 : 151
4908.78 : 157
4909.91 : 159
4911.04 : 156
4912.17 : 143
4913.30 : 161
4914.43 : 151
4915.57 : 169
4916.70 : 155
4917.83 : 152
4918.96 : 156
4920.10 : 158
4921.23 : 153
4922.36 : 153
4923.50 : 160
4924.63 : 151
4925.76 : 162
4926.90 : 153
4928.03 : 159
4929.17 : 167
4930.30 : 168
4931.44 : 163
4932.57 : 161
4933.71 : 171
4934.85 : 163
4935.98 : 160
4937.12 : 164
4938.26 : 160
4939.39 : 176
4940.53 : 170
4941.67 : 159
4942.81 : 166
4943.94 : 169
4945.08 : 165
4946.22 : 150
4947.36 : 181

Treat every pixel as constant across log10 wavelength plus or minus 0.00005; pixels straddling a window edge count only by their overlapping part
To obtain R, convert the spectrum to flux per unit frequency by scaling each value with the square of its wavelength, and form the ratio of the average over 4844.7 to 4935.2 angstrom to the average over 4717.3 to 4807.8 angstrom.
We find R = 1.25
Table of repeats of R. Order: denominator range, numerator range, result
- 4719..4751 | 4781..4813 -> 1.19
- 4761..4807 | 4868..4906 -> 1.17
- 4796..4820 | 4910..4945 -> 1.20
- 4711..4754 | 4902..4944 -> 1.36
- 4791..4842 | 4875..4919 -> 1.12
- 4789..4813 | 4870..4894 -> 1.15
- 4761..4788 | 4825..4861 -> 1.13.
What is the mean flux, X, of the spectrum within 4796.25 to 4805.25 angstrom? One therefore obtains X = 142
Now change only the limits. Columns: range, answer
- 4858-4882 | 159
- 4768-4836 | 138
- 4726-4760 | 121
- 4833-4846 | 149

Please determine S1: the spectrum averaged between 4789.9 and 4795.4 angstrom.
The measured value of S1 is 136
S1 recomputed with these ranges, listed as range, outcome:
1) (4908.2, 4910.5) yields 158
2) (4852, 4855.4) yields 159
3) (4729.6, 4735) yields 124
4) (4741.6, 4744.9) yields 104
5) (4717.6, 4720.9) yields 140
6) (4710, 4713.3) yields 126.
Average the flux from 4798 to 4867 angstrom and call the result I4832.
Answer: 145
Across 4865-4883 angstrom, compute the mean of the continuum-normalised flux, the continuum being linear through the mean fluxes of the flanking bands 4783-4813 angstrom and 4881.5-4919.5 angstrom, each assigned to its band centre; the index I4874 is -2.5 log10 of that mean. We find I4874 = -0.10 mag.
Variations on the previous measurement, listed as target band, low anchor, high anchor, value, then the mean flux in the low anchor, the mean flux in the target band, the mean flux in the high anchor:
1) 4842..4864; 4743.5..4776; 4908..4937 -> -0.05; 126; 152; 158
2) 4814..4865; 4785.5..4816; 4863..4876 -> 0.07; 142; 144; 164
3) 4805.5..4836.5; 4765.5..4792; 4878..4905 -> 0.04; 137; 137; 149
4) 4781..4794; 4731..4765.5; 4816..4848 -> -0.08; 122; 139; 140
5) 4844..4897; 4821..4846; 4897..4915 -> -0.07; 141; 155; 149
